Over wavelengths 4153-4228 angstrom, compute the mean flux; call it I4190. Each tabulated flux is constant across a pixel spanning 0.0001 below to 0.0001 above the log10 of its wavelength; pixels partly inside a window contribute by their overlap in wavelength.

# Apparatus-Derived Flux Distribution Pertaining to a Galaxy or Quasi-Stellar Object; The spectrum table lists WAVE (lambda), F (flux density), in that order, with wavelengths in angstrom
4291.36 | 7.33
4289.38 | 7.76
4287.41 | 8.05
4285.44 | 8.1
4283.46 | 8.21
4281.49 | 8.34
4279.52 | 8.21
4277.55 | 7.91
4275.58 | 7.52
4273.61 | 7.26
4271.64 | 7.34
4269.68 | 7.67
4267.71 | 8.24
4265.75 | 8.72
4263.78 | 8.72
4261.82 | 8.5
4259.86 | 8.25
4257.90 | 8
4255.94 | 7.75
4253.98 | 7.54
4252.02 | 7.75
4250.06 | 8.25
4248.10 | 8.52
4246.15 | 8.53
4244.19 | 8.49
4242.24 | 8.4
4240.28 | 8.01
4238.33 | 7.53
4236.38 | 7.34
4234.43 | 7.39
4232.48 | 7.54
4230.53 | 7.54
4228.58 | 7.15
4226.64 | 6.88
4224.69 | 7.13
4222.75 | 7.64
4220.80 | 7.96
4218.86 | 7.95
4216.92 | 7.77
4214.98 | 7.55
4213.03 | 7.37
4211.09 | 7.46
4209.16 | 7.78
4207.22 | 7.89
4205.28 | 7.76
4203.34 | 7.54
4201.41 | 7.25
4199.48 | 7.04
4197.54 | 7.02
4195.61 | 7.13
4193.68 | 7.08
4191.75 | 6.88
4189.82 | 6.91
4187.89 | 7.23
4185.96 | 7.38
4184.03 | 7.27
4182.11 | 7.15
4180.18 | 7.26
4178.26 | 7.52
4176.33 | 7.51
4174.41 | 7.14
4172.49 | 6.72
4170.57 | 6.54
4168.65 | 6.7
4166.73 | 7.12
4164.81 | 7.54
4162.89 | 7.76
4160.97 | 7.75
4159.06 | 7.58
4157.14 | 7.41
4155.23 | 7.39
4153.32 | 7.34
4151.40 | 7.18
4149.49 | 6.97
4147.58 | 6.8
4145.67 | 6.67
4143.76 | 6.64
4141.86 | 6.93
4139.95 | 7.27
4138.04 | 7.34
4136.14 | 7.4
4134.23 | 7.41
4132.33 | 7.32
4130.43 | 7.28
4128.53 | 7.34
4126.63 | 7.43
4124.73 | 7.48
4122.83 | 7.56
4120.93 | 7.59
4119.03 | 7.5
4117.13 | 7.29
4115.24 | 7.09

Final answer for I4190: 7.34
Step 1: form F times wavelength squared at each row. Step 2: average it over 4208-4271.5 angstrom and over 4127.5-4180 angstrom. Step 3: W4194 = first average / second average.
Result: 1.13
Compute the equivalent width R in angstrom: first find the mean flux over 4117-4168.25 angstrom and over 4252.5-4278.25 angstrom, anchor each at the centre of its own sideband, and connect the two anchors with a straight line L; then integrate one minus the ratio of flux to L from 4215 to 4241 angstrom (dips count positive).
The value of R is 0.8 angstrom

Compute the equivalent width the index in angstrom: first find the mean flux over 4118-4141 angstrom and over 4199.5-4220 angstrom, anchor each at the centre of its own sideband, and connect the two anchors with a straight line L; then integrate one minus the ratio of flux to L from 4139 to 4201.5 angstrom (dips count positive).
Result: 3.0 angstrom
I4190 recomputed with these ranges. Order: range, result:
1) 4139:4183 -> 7.17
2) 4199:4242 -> 7.54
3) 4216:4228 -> 7.55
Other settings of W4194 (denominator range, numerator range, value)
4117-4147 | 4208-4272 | 1.14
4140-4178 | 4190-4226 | 1.07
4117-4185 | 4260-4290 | 1.18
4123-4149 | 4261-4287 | 1.20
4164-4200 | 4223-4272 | 1.15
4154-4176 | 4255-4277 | 1.16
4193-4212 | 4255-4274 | 1.12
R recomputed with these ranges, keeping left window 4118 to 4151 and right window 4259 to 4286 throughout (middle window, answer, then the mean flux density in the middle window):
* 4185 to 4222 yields 1.12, 7.42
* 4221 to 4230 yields 0.58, 7.28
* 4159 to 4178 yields 0.53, 7.23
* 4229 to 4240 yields 0.49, 7.49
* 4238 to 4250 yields -0.59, 8.28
